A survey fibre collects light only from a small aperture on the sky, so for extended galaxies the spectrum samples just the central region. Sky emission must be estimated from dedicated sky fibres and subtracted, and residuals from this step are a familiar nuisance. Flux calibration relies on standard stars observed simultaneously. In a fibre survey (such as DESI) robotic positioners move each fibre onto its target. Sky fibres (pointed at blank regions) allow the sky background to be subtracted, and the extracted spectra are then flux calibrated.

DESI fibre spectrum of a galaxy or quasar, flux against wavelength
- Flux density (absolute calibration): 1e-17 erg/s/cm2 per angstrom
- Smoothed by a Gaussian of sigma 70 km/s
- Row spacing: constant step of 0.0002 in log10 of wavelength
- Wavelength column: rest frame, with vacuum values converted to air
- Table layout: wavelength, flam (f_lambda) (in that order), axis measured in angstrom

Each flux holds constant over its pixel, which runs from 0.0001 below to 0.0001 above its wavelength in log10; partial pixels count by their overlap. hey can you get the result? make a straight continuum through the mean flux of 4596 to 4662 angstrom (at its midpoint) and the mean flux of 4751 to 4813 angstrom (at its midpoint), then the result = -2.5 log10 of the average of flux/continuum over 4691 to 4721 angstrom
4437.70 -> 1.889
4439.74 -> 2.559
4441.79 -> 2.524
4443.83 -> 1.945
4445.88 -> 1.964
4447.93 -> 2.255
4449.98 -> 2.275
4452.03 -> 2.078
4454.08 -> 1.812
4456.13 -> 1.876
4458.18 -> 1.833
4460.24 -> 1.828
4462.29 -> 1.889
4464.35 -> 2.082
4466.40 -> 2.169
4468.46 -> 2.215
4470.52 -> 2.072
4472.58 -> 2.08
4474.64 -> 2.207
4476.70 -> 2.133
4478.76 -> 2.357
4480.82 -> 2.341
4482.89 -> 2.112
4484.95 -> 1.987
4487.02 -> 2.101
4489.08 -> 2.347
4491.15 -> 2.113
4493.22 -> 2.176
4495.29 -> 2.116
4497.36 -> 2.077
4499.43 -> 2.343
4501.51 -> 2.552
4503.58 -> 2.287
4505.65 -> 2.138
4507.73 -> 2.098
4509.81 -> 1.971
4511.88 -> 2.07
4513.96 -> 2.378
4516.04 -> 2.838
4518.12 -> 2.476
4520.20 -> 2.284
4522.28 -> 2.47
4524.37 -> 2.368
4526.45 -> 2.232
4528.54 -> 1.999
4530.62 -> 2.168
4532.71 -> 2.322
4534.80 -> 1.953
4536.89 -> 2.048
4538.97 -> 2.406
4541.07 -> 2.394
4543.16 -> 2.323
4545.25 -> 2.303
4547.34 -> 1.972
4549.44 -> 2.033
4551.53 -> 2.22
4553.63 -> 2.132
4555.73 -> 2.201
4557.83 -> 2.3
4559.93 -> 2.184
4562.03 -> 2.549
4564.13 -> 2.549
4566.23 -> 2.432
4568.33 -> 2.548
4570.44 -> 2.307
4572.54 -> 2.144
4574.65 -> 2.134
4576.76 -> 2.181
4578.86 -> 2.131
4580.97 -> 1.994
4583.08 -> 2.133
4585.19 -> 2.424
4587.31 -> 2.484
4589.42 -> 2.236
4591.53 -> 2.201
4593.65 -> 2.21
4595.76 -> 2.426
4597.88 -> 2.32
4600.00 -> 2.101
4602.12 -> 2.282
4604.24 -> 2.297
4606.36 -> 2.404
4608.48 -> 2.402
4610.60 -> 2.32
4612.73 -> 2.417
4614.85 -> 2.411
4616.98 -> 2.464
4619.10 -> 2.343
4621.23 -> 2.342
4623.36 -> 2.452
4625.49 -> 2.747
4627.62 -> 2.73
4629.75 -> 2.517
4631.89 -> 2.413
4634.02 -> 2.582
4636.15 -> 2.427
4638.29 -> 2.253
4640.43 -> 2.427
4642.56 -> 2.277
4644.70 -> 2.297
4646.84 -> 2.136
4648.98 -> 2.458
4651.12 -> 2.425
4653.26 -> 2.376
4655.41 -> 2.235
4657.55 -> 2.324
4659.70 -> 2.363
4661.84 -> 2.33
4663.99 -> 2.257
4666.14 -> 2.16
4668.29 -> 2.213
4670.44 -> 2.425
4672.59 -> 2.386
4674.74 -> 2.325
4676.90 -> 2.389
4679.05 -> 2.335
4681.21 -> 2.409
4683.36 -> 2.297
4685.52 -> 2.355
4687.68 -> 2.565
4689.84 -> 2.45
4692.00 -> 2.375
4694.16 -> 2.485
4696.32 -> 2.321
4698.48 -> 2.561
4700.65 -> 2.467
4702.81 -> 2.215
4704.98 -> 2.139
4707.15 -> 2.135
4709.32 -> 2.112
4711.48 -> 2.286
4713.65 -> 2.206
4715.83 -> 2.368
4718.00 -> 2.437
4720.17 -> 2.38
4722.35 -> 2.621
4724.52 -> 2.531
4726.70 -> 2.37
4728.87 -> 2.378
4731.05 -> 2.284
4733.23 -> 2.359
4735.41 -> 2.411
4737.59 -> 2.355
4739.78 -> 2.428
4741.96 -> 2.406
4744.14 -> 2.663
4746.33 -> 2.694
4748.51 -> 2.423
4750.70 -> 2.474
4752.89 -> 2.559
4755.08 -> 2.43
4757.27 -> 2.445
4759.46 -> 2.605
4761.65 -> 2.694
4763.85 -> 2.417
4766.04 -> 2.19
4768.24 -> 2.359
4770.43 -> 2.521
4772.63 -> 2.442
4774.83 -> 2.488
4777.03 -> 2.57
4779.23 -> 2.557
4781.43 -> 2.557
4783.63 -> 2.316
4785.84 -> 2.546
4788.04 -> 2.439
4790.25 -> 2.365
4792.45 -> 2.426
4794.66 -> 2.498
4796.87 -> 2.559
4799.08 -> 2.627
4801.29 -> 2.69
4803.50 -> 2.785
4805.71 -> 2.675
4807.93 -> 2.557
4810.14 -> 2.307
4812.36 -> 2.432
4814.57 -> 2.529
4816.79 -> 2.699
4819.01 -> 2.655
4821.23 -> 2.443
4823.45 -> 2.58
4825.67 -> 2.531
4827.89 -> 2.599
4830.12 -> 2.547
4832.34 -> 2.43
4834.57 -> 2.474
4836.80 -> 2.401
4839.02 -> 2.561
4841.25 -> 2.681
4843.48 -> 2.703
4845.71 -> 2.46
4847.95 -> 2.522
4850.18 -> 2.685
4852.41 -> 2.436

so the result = 0.06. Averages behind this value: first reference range 2.38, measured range 2.32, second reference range 2.5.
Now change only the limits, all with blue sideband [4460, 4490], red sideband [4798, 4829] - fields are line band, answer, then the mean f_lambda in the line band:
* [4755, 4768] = 0.023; 2.46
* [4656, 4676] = 0.036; 2.31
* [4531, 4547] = -0.007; 2.23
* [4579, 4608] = 0.011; 2.27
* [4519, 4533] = -0.029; 2.26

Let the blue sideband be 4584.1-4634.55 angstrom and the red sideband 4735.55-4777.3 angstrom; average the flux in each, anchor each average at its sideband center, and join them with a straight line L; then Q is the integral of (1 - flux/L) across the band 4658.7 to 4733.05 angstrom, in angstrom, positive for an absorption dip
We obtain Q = 2.8 angstrom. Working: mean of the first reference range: 2.39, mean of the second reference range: 2.48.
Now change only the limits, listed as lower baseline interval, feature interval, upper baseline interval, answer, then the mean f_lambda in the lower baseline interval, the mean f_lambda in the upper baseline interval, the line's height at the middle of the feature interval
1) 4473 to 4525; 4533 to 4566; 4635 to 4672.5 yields 0.4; 2.25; 2.32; 2.27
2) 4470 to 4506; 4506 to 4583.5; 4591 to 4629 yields 1.2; 2.2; 2.39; 2.29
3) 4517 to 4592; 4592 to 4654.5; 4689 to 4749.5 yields -2.0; 2.26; 2.39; 2.31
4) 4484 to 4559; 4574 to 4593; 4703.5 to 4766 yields 0.5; 2.23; 2.41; 2.28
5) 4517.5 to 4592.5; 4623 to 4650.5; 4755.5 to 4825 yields -1.1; 2.26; 2.51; 2.35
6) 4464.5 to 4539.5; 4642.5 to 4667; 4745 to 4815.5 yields 0.7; 2.22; 2.51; 2.38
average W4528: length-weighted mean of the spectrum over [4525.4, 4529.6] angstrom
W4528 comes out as 2.12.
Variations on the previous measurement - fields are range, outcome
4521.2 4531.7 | 2.25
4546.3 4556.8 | 2.11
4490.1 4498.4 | 2.12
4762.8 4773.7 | 2.39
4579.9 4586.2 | 2.18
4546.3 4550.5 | 2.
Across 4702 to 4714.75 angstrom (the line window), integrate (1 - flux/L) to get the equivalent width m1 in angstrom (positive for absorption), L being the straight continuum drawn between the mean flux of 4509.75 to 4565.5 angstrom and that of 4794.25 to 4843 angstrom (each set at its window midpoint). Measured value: 1.4 angstrom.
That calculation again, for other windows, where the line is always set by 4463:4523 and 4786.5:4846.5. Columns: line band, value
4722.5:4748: 0.1 angstrom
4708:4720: 0.8 angstrom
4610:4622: -0.2 angstrom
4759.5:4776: 0.3 angstrom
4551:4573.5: -0.3 angstrom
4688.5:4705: 0.2 angstrom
